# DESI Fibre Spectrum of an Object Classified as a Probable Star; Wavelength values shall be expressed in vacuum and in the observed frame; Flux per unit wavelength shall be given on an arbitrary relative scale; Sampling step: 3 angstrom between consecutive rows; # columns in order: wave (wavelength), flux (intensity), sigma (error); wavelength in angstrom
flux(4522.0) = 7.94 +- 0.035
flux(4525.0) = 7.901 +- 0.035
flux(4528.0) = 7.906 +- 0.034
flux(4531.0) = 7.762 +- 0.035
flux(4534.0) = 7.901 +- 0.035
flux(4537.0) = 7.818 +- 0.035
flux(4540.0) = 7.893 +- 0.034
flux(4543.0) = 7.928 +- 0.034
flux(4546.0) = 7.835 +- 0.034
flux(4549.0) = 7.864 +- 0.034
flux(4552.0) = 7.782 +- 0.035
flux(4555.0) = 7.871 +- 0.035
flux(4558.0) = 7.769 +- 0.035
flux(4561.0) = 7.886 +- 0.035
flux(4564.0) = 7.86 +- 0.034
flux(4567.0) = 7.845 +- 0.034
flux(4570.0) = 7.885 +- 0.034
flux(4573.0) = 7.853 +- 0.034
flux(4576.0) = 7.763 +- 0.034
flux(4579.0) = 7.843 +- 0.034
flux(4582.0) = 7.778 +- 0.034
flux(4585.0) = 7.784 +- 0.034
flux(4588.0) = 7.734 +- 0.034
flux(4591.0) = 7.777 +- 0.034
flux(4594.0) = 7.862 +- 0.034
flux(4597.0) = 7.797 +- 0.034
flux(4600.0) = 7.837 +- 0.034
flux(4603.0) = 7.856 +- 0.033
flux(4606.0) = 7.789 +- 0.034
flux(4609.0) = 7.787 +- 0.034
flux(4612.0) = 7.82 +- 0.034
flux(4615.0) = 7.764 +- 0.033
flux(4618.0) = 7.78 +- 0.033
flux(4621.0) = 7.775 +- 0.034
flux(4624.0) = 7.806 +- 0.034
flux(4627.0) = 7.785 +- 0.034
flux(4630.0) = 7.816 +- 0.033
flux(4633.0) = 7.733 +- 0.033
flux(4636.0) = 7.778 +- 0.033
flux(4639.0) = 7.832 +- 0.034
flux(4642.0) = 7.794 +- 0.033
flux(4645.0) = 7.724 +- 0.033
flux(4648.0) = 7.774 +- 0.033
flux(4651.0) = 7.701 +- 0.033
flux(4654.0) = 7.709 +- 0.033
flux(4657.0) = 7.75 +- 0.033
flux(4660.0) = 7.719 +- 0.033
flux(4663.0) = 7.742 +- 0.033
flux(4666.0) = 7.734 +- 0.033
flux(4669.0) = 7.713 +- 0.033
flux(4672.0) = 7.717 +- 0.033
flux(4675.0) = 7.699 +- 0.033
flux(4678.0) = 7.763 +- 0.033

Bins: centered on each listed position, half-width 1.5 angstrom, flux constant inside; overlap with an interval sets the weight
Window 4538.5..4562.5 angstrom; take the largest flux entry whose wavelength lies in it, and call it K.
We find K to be 7.928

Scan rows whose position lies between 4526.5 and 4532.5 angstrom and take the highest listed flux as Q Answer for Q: 7.906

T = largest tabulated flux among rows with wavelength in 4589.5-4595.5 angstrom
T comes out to 7.862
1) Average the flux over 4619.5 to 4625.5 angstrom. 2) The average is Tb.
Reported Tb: 7.79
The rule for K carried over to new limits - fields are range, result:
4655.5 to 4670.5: 7.75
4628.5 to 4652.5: 7.832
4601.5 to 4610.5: 7.856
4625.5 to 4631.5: 7.816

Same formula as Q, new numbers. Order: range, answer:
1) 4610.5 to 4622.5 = 7.82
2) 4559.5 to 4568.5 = 7.886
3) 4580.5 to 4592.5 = 7.784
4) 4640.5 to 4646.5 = 7.794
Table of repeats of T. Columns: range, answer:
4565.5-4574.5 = 7.885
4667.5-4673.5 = 7.717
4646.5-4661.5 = 7.774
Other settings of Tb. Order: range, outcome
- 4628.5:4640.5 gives 7.79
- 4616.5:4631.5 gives 7.79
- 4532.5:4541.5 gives 7.87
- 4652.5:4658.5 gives 7.73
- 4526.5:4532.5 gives 7.83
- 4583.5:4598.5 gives 7.79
